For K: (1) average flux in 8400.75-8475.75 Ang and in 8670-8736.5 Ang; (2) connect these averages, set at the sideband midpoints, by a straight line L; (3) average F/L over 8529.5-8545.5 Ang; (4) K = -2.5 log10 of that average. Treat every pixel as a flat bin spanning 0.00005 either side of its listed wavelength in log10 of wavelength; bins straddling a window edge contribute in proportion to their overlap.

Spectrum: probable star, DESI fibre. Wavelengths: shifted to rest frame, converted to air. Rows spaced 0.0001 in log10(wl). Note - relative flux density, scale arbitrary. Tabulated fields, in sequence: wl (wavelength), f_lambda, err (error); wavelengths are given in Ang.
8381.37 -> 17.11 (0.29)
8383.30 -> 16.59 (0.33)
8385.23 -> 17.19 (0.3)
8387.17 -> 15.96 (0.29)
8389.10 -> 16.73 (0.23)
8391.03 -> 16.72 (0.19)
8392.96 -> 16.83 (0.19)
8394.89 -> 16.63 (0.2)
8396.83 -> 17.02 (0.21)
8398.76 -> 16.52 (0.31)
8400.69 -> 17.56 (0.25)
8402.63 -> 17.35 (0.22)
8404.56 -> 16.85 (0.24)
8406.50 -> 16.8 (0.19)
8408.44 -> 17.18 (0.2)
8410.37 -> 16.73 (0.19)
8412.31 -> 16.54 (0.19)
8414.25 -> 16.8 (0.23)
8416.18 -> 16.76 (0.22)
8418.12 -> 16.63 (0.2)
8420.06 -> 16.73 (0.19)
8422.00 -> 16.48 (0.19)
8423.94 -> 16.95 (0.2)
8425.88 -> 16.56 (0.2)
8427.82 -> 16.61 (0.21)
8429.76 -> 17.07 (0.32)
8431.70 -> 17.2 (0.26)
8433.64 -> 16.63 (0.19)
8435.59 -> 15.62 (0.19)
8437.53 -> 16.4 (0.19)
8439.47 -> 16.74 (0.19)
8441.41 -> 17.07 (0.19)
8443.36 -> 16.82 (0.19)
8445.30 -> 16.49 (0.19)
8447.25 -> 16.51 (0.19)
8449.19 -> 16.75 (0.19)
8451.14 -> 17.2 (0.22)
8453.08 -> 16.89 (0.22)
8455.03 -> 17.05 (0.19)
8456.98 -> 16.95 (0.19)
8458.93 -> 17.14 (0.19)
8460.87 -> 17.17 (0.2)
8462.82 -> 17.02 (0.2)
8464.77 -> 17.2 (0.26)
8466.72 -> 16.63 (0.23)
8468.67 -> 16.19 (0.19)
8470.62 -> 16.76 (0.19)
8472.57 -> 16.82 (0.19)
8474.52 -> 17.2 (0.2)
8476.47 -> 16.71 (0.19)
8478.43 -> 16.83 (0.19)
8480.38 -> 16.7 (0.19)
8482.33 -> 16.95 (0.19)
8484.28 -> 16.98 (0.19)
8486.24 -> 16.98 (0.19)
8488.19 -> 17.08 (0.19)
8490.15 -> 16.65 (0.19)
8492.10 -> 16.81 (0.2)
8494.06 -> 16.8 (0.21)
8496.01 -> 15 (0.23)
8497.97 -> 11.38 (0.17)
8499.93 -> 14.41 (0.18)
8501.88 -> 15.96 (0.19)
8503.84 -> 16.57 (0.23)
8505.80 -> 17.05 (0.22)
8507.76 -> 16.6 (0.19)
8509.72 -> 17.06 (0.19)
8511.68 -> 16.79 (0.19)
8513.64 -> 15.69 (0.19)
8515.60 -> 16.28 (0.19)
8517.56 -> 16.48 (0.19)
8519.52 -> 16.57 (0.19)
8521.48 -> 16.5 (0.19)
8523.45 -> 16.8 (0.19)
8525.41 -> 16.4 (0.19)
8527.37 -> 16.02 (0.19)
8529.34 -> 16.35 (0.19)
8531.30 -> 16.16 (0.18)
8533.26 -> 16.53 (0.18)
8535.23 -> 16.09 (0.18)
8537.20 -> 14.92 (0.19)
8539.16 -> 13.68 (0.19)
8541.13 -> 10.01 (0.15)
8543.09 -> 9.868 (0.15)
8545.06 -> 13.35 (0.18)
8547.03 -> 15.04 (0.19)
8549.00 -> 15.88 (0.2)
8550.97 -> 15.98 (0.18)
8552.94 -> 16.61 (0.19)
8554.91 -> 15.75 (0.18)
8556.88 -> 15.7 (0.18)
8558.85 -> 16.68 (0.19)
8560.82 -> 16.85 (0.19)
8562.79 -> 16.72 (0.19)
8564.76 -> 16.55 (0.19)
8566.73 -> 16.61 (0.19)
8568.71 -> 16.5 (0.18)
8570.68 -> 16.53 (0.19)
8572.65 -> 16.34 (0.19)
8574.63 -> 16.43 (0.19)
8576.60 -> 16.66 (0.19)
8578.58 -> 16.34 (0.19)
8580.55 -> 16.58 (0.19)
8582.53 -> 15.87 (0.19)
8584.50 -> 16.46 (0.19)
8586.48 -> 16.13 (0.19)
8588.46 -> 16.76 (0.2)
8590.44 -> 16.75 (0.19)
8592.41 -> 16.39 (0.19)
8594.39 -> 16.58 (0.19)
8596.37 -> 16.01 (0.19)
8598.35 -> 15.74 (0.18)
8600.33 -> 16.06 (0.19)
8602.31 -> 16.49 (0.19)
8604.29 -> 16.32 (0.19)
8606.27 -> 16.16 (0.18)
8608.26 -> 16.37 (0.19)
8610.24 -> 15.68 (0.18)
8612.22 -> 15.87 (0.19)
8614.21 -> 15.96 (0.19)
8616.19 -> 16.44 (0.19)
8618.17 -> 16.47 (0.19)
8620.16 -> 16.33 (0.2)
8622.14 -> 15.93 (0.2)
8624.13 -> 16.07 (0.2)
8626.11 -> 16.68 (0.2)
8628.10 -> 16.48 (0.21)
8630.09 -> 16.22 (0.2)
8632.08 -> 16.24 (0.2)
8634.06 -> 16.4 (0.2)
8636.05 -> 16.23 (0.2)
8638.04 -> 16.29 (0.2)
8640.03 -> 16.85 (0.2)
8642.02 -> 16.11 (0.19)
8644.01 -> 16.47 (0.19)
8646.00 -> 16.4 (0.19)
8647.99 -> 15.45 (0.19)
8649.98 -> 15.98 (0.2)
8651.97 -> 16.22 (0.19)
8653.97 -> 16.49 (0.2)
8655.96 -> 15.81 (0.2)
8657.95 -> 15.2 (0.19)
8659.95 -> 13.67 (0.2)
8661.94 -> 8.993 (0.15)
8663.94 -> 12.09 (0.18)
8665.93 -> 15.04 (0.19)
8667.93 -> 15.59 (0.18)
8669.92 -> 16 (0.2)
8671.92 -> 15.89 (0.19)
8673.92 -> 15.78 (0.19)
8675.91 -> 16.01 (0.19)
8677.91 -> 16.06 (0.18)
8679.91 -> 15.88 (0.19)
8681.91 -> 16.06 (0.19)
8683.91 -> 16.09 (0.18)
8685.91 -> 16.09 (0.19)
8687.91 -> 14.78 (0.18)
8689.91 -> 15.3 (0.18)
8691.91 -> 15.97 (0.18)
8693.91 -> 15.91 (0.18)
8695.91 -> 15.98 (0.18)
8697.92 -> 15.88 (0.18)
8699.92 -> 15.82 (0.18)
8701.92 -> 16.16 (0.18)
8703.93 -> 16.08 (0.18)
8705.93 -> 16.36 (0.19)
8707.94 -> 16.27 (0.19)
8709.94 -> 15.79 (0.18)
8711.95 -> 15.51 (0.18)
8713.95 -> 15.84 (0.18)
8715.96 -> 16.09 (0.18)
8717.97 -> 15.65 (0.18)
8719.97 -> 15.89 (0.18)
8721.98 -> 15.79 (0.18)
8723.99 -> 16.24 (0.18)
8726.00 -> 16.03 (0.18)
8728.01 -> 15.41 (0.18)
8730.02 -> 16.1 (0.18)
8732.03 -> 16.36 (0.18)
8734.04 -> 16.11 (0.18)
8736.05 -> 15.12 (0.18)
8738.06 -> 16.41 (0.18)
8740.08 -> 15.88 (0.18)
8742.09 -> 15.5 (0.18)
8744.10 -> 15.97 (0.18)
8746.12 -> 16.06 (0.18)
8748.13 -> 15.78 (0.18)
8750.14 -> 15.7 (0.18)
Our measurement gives 0.18 mag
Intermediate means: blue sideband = 16.8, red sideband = 15.9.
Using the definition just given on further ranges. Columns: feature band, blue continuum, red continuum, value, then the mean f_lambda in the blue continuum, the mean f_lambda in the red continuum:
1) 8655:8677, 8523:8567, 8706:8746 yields 0.08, 15.4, 15.9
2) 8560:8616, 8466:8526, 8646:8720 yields -0.03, 16.4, 15.5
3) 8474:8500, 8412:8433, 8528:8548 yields -0.06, 16.8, 14.2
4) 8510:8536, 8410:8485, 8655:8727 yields 0.00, 16.8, 15.5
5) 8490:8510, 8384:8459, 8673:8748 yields 0.05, 16.8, 15.9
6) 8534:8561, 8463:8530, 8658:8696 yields 0.09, 16.4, 15.1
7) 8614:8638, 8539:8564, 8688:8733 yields -0.07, 14.8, 15.9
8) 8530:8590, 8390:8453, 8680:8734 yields 0.05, 16.8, 15.9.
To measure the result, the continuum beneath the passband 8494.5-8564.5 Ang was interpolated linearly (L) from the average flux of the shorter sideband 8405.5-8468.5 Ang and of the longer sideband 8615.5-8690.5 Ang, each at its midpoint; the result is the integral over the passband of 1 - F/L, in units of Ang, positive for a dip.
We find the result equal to 3.25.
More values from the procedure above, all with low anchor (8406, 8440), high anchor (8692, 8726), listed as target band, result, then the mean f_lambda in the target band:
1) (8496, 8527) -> 0.9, 16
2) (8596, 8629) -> 0.0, 16.2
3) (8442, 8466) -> -0.5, 16.9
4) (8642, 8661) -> 0.4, 15.7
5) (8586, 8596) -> -0.2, 16.5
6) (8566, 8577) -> -0.1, 16.5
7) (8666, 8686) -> 0.2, 15.9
